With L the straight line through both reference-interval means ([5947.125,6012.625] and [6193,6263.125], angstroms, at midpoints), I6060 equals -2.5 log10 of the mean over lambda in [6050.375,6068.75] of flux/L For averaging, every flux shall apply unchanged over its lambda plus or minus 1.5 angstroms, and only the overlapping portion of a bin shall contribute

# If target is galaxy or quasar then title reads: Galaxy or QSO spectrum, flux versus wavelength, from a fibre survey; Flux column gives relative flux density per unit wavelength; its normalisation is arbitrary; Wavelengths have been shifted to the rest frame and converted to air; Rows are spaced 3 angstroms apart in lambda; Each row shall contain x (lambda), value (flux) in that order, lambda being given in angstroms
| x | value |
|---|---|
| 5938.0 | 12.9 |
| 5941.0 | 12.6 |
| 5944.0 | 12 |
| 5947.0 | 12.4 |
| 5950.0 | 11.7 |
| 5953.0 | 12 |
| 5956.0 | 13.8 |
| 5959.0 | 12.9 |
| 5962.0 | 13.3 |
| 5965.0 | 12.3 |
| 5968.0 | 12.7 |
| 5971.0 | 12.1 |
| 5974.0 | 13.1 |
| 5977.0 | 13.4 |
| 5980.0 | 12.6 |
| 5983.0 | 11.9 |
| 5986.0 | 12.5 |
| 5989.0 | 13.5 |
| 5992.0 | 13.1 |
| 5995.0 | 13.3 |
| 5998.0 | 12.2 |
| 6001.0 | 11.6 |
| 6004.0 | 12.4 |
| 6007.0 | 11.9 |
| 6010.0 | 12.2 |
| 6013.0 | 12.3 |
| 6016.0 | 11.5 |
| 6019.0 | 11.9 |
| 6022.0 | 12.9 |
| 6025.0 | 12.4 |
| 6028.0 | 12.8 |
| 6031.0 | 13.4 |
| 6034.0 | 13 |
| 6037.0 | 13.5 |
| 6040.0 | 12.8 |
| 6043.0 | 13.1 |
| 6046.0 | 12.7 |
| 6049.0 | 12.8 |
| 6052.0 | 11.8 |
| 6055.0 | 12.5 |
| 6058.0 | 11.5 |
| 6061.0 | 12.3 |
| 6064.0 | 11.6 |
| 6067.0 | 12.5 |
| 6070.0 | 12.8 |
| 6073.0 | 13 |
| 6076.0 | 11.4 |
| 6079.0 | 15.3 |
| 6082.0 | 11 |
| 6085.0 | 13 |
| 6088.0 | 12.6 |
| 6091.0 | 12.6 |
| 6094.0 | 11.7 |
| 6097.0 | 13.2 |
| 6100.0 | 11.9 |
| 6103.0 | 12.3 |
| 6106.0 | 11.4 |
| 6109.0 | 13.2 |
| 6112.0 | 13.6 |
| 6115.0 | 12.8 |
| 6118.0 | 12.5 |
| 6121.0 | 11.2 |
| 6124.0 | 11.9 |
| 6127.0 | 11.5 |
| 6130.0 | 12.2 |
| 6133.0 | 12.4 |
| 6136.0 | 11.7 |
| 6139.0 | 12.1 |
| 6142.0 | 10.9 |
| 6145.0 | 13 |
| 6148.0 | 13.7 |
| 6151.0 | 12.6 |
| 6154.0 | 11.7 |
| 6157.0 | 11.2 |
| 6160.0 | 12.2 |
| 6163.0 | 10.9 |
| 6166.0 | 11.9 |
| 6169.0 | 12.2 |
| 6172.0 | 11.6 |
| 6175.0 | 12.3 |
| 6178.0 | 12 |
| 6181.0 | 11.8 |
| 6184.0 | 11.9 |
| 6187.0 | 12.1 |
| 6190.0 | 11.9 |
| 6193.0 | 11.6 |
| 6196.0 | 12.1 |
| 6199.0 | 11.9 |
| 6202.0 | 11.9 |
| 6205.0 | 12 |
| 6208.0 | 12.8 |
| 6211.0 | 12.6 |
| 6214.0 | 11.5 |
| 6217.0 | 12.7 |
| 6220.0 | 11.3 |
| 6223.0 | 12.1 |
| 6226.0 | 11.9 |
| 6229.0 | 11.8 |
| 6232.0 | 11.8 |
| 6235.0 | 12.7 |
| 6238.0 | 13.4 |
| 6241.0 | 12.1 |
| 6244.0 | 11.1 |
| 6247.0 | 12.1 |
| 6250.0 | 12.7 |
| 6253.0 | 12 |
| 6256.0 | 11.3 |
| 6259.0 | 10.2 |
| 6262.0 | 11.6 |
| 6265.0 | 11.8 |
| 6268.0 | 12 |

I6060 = 0.03 mag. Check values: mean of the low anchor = 12.6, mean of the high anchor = 12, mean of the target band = 12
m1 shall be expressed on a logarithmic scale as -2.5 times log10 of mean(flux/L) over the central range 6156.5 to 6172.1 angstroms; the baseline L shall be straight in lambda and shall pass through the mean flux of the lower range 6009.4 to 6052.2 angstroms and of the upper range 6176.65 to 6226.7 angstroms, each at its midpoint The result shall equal 0.04 mag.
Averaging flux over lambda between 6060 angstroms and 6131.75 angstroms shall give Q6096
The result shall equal 12.4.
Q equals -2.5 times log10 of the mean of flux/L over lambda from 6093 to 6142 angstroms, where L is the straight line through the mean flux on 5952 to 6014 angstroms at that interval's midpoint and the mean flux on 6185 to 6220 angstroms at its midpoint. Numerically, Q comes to 0.01 mag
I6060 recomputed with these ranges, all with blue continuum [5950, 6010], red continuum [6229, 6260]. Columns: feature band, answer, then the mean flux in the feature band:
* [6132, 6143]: 0.040 mag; 11.8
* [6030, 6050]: -0.048 mag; 13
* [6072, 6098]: -0.023 mag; 12.6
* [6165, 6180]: 0.013 mag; 12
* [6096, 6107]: 0.012 mag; 12.2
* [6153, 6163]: 0.055 mag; 11.6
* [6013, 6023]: 0.039 mag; 12.1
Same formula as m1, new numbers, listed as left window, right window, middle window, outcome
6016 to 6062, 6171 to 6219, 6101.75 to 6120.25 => -0.02 mag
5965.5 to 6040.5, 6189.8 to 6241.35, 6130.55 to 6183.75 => 0.02 mag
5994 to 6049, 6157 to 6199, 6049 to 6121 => -0.01 mag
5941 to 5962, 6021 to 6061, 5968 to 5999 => -0.02 mag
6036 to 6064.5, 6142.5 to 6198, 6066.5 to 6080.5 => -0.06 mag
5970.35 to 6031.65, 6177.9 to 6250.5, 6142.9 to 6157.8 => -0.02 mag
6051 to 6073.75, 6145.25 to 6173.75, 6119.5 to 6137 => 0.03 mag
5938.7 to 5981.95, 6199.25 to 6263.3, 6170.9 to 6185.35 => 0.02 mag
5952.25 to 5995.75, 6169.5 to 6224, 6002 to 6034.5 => 0.02 mag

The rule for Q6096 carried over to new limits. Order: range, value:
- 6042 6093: 12.5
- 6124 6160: 12.1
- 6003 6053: 12.6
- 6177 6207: 11.9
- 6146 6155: 12.7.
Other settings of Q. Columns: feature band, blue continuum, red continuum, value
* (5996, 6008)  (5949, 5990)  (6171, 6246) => 0.05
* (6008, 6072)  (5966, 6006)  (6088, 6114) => 0.01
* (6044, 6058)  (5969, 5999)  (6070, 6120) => 0.03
